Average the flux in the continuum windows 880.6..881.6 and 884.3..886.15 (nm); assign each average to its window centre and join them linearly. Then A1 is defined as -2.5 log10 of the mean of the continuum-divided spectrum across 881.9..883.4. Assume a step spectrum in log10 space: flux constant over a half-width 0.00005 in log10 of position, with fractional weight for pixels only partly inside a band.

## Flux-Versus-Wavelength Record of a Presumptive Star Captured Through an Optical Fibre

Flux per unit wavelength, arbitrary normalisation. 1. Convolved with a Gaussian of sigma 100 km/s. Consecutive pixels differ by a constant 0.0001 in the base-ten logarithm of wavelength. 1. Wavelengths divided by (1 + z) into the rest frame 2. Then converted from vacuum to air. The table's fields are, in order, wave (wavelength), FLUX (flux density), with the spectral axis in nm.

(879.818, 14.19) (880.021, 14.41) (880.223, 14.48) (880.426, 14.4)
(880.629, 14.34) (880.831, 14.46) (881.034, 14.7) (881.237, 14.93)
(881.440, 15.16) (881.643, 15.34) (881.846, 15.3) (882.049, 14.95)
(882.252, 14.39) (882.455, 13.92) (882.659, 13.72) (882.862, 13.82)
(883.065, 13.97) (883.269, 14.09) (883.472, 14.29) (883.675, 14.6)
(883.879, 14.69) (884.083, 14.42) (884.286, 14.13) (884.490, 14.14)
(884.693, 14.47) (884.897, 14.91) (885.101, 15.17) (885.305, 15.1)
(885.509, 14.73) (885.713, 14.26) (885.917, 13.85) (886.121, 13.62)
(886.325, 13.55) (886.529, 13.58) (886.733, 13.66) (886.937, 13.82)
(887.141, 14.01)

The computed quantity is 0.039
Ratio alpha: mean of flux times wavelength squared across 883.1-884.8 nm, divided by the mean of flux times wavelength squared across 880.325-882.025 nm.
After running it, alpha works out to 0.97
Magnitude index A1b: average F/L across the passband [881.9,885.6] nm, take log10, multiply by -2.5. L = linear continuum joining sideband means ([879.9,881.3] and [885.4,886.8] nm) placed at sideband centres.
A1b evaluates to -0.02 mag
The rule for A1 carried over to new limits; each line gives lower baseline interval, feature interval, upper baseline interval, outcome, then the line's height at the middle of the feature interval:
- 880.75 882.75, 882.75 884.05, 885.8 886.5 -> 0.00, 14.3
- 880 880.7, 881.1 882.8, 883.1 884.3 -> -0.02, 14.4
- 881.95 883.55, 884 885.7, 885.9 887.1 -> -0.06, 13.9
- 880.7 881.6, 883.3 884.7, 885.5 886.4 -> -0.01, 14.3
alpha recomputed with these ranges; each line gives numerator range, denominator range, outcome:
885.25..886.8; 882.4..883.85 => 1.00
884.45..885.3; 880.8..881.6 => 1.00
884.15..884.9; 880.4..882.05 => 0.97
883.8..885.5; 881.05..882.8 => 1.00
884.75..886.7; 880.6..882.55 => 0.98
